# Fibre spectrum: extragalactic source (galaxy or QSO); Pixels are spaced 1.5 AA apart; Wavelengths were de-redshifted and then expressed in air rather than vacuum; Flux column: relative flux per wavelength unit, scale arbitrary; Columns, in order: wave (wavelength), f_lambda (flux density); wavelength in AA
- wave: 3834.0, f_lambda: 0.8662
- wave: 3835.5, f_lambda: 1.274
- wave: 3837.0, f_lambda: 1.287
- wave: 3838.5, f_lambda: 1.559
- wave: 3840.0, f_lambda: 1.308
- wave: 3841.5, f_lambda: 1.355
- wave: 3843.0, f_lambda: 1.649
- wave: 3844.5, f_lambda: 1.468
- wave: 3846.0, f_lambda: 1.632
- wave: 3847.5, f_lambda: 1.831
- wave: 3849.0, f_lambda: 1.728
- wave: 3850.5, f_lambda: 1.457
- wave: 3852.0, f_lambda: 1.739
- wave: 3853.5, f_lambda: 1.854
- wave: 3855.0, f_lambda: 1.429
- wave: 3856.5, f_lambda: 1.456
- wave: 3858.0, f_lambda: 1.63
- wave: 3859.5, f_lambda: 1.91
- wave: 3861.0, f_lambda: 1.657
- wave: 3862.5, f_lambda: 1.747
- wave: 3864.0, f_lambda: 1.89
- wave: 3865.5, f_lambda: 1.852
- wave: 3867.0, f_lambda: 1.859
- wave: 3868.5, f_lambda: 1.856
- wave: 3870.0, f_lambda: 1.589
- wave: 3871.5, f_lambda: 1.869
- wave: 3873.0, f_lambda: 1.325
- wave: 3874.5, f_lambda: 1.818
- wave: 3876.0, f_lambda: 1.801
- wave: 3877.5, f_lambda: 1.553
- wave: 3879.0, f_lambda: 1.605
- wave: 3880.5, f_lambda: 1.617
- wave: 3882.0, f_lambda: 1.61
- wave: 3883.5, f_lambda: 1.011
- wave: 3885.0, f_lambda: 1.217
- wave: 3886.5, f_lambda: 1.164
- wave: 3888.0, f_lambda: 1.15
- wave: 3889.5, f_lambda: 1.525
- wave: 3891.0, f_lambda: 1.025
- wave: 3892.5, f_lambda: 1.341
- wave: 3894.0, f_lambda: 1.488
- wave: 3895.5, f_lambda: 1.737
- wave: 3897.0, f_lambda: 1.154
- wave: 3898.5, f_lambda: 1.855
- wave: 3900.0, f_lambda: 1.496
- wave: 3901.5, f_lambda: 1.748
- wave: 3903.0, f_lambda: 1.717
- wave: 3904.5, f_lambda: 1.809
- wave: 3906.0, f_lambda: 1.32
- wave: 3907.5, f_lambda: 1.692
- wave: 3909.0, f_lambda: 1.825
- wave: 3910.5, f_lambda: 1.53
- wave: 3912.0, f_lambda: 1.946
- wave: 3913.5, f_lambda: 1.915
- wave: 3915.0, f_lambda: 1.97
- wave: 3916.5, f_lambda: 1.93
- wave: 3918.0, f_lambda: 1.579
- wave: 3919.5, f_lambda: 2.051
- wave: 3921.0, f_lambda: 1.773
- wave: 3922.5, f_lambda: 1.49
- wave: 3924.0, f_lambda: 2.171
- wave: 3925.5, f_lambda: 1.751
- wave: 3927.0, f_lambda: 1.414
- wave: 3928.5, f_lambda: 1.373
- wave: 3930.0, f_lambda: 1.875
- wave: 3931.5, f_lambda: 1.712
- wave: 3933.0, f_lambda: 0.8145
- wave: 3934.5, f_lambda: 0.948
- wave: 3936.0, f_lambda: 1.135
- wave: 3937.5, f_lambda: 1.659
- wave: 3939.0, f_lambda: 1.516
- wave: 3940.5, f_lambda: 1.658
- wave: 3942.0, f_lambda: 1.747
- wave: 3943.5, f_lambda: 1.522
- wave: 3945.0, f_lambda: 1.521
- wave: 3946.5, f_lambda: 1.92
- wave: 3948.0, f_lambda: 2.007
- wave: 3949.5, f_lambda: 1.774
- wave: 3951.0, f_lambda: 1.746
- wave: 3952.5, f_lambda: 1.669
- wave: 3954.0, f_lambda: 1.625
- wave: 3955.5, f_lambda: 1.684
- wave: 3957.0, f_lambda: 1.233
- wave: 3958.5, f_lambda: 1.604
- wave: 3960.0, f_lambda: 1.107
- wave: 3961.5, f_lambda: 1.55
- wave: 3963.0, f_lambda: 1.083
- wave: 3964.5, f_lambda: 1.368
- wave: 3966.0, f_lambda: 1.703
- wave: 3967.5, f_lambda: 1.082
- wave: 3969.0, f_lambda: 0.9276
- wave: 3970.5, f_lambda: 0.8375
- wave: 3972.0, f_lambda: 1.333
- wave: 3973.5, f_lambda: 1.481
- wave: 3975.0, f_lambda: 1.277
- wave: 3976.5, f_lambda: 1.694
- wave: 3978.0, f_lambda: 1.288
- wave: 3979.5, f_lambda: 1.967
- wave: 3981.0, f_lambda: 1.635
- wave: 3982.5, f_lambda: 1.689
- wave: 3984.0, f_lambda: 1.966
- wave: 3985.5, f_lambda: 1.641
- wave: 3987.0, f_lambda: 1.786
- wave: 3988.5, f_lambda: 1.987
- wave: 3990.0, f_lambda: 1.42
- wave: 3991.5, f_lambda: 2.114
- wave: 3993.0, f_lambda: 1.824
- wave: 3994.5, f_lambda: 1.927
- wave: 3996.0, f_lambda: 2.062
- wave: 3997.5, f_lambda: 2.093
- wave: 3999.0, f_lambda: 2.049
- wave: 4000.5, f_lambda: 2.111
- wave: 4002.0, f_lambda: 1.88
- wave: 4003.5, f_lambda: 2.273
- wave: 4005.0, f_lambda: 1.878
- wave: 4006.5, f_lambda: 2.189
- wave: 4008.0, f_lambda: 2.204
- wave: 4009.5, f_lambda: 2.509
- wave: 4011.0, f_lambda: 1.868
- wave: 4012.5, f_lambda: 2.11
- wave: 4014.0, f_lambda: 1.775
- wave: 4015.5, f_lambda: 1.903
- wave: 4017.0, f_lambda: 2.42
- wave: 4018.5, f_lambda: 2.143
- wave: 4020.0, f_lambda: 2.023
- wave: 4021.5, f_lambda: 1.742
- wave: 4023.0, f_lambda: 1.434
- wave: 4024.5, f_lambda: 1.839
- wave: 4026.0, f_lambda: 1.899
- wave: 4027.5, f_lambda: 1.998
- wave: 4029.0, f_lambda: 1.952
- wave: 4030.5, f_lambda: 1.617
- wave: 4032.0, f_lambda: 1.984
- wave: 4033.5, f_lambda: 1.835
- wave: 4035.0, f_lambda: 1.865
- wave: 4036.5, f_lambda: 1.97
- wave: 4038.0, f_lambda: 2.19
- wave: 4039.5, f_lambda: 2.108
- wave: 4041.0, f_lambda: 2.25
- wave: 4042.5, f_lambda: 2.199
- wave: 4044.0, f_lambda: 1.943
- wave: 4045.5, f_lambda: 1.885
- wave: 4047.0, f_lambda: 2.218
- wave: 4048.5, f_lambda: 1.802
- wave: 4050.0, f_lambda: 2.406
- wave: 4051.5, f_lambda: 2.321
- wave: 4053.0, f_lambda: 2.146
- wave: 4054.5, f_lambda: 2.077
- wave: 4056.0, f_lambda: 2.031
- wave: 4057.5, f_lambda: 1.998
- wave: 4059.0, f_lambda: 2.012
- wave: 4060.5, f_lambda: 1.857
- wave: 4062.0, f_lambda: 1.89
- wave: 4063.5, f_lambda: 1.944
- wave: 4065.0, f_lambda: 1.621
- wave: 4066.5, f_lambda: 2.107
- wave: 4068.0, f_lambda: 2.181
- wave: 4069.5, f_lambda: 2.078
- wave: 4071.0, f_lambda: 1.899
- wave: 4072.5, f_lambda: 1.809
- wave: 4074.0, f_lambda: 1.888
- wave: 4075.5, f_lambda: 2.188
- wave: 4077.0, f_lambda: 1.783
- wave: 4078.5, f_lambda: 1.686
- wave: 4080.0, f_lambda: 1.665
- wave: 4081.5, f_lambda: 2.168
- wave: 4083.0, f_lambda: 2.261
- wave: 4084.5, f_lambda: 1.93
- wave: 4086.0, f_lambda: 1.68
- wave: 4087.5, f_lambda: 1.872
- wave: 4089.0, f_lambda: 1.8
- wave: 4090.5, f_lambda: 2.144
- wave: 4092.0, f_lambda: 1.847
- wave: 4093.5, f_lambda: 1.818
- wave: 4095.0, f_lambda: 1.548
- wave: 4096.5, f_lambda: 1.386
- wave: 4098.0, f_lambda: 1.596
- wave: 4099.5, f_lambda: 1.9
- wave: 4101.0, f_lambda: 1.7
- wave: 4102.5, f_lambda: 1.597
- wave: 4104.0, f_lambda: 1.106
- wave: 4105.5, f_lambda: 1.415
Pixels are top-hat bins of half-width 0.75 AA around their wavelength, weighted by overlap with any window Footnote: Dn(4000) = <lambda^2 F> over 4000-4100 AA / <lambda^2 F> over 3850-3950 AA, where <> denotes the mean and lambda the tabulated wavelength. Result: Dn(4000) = 1.3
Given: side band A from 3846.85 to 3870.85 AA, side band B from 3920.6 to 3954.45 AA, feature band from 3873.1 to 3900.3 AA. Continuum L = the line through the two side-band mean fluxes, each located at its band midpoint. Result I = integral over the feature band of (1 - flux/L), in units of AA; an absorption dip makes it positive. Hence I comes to 3.7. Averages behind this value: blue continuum 1.72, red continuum 1.6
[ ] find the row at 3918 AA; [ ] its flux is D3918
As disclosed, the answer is 1.579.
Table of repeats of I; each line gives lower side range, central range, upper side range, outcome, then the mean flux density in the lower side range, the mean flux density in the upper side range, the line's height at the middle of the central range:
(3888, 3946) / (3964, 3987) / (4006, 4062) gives 4.29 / 1.59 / 2.02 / 1.81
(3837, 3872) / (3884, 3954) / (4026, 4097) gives 6.29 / 1.66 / 1.96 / 1.75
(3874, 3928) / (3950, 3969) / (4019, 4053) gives 3.52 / 1.6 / 1.98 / 1.77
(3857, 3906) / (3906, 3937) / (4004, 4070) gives 0.90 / 1.58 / 2.01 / 1.69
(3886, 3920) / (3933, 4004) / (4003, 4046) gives 8.34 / 1.61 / 2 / 1.82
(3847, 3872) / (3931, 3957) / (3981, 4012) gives 4.41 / 1.72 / 1.97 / 1.87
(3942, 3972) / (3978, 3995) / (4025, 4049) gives -1.29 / 1.48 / 1.98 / 1.66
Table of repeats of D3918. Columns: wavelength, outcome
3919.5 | 2.051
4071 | 1.899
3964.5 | 1.368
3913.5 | 1.915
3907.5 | 1.692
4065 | 1.621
